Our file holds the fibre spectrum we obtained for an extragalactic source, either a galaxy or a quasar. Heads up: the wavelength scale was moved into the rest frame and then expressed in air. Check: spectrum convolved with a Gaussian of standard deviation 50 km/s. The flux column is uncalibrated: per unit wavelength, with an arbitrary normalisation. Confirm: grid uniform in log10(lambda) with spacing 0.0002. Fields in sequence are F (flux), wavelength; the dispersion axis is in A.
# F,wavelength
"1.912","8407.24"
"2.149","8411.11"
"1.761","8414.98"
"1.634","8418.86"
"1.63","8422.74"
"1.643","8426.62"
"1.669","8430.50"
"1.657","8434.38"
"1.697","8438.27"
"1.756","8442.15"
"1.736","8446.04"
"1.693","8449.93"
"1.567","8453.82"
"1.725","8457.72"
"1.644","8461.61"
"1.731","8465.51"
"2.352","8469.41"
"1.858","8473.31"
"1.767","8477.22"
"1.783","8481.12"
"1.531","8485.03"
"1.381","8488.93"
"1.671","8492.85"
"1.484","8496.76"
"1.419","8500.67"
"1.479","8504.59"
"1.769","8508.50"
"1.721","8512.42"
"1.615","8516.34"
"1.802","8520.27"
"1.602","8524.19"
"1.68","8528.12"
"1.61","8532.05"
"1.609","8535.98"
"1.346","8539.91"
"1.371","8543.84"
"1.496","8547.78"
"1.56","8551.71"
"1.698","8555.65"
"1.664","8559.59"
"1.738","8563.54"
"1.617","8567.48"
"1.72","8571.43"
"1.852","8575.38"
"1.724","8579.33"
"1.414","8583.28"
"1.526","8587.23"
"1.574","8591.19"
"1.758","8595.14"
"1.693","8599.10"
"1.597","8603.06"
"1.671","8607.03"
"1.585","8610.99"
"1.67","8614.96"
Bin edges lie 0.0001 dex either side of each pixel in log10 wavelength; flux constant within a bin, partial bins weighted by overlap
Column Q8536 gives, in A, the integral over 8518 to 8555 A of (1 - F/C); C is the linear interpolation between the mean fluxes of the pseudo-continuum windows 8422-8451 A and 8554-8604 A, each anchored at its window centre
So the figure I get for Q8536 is 2.2 A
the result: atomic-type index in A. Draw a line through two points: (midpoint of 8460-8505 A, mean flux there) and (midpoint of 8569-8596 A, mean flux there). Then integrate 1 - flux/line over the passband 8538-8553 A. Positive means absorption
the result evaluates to 2.00 A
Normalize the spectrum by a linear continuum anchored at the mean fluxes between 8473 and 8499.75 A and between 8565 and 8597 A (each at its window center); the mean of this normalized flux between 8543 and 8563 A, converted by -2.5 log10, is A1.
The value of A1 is 0.04 mag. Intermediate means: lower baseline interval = 1.62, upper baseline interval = 1.65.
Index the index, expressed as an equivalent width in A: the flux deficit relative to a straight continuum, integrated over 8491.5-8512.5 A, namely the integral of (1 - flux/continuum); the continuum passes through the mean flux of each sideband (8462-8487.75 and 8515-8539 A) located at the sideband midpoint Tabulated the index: 1.8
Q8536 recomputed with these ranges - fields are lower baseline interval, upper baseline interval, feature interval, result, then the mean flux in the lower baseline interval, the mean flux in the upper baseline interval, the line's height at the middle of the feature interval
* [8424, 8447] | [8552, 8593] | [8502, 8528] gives 0.10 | 1.69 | 1.65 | 1.67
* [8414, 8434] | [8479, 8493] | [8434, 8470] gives -2.48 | 1.66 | 1.58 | 1.63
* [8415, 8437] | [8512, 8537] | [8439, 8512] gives -1.21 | 1.66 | 1.66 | 1.66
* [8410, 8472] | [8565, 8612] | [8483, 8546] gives 4.81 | 1.75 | 1.65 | 1.7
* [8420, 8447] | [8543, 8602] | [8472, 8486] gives -0.66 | 1.68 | 1.63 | 1.66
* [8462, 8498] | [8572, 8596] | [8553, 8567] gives -0.19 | 1.73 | 1.64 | 1.66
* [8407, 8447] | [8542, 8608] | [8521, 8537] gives 0.23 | 1.74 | 1.63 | 1.66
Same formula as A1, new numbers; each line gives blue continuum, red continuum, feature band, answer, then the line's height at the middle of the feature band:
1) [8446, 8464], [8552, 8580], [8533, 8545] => 0.16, 1.7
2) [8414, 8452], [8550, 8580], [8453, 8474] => -0.08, 1.69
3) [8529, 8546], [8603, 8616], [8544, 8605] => -0.05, 1.57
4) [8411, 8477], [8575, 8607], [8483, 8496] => 0.13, 1.71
